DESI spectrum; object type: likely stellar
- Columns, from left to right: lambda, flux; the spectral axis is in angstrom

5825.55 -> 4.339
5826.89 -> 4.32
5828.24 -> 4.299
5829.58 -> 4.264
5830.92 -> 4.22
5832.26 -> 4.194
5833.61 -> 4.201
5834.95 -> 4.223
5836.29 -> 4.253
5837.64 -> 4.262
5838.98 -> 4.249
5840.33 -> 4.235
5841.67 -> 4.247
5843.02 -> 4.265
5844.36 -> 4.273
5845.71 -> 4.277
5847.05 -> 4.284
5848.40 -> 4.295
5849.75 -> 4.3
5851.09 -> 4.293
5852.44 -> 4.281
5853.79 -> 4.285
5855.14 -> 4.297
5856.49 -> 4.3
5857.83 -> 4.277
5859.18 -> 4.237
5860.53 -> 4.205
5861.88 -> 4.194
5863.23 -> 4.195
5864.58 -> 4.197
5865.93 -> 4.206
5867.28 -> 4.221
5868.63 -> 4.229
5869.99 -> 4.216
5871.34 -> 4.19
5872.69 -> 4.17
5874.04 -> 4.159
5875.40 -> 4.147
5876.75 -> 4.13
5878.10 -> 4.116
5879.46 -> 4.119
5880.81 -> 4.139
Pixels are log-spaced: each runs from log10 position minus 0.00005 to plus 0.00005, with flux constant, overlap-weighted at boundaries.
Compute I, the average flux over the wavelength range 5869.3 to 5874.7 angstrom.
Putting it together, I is 4.18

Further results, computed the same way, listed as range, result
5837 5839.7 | 4.25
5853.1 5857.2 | 4.3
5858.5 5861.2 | 4.22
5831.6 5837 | 4.21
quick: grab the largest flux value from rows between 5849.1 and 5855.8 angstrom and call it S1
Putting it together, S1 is 4.3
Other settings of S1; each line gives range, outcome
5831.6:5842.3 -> 4.262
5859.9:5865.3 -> 4.205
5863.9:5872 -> 4.229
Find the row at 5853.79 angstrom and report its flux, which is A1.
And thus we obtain 4.285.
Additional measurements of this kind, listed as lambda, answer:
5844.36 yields 4.273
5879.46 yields 4.119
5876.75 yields 4.13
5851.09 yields 4.293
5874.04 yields 4.159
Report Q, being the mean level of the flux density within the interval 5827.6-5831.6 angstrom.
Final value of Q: 4.27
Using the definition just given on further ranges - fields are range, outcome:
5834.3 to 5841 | 4.24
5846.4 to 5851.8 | 4.29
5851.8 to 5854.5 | 4.28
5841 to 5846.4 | 4.27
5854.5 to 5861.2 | 4.27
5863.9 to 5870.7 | 4.21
